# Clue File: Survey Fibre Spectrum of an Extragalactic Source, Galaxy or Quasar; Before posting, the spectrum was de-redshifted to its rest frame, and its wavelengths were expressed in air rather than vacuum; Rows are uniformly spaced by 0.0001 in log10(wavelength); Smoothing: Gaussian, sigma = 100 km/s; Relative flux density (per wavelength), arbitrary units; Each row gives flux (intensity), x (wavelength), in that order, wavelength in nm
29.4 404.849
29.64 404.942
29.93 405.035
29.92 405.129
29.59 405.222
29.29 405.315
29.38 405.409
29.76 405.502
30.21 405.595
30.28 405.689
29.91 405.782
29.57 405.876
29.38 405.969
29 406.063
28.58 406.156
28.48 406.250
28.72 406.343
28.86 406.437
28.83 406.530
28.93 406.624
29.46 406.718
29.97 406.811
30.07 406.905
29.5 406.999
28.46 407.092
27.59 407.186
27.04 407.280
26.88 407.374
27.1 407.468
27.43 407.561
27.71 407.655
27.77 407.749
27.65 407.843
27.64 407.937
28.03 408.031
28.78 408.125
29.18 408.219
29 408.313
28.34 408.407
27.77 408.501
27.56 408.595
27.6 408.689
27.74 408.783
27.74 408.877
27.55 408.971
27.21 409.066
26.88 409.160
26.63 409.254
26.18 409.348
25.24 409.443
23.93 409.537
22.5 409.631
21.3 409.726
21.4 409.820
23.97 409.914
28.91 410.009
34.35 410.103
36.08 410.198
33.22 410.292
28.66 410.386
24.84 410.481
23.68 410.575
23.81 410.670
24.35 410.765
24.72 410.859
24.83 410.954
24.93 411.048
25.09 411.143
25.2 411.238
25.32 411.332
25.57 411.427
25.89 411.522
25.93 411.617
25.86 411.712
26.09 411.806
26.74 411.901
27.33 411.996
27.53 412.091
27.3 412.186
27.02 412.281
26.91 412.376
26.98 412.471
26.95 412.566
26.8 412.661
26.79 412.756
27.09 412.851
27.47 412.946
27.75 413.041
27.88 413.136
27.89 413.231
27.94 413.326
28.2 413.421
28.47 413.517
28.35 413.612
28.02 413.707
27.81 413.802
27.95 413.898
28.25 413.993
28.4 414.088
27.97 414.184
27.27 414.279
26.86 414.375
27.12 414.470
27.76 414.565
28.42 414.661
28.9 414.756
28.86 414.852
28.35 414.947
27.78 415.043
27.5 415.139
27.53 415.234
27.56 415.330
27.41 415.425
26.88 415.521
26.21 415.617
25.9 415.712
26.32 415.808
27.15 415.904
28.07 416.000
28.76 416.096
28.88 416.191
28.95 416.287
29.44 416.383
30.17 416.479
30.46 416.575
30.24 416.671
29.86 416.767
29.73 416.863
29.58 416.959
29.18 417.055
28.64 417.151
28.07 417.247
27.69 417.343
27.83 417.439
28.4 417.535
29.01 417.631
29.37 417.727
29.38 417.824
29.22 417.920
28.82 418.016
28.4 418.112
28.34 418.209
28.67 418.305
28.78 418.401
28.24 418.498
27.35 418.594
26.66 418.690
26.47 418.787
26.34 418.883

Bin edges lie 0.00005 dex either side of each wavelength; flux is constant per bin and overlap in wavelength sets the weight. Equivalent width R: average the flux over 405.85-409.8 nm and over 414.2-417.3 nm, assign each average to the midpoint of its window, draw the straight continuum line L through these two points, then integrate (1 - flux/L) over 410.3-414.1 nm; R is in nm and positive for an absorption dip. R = 0.17 nm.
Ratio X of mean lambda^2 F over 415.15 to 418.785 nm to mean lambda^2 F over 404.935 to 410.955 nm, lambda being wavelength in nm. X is 1.06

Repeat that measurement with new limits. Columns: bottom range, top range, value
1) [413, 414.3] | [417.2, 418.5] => 1.04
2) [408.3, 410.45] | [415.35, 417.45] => 1.08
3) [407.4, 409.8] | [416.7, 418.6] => 1.12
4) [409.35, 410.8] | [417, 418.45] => 1.13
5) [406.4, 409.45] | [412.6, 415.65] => 1.02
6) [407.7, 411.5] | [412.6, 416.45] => 1.06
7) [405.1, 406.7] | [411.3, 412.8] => 0.93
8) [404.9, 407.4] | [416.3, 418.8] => 1.04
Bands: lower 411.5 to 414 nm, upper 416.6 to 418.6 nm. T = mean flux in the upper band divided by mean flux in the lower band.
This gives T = 1.1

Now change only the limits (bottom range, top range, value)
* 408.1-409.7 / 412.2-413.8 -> 1.02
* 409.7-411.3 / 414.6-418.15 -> 1.07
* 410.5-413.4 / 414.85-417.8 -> 1.08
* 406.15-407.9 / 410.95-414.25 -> 0.95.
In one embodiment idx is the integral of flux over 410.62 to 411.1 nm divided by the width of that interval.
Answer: 24.5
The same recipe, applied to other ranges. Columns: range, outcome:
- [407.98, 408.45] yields 28.7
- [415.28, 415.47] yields 27.5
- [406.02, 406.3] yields 28.7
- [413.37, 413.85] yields 28.2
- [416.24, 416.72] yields 29.8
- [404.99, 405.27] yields 29.8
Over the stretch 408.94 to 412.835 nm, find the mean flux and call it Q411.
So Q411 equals 26.3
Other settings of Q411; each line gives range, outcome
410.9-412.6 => 26.2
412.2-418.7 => 28.1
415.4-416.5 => 27.8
